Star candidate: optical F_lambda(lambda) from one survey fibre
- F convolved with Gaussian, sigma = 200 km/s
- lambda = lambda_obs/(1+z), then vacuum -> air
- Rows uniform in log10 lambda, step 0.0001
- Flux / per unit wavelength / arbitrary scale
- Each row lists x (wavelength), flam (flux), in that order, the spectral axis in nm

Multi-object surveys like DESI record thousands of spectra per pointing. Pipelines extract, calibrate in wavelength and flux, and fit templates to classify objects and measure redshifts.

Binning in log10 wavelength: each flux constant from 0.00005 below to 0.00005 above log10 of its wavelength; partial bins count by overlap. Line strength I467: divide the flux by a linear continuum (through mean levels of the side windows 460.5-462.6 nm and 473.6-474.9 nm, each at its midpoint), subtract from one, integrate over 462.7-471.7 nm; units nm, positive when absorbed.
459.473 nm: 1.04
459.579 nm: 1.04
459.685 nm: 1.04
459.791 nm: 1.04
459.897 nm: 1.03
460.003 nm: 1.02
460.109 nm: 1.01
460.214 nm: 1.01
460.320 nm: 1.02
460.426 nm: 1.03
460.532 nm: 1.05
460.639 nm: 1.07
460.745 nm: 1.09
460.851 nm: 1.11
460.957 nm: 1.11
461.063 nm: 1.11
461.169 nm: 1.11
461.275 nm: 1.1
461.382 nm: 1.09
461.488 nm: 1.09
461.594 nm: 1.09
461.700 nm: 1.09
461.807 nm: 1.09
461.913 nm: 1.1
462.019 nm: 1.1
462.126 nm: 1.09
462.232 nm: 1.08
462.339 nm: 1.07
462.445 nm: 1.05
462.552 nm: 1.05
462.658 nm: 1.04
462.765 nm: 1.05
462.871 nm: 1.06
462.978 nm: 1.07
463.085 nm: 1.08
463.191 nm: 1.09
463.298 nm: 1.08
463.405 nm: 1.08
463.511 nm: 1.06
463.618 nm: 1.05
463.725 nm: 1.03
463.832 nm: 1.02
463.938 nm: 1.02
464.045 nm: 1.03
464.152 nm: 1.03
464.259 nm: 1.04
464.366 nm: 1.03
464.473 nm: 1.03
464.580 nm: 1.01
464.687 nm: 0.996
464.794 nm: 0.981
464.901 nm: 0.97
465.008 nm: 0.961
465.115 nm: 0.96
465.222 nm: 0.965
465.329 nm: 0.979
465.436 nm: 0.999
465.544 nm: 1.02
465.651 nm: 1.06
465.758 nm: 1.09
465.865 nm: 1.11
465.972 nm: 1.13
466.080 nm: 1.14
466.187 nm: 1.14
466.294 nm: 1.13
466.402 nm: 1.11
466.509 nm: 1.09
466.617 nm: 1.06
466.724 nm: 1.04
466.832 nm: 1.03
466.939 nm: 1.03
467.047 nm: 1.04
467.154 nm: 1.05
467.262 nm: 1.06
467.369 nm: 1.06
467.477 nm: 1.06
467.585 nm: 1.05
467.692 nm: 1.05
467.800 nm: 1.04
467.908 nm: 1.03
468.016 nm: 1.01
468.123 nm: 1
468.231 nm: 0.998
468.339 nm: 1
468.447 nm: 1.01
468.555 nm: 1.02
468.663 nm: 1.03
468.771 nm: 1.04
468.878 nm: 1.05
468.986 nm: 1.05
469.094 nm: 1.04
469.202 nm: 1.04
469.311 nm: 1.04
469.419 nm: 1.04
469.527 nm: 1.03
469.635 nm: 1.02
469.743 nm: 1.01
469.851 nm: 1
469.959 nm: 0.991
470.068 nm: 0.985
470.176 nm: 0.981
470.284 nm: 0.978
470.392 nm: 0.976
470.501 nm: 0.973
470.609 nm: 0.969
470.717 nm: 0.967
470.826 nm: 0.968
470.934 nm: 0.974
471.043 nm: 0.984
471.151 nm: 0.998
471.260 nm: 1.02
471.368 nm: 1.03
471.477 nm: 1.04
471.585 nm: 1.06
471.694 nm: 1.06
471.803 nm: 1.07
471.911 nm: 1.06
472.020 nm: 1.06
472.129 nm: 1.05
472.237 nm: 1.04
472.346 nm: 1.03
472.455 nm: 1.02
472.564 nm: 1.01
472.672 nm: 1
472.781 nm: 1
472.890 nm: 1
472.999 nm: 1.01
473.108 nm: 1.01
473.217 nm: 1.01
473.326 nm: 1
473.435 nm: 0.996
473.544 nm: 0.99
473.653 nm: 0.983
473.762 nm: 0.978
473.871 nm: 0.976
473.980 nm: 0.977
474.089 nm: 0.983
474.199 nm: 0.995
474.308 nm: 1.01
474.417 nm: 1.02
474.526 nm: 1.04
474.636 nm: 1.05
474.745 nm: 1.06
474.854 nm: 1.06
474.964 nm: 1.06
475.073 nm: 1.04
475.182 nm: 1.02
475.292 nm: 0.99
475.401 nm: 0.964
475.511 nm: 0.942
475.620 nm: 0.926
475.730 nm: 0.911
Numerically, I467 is 0.18 nm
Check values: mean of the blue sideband 1.09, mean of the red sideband 1.01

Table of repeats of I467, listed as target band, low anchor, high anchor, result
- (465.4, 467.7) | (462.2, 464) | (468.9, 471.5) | -0.089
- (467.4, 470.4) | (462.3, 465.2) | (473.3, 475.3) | 0.007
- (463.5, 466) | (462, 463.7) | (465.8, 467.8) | 0.115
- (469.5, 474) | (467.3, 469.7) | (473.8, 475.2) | 0.087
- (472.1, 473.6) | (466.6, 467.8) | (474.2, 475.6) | 0.022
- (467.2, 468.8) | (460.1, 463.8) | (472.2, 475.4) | 0.016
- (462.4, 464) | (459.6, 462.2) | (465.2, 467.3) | 0.019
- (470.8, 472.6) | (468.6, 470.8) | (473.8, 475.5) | -0.031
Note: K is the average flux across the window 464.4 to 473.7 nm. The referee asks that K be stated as 1.03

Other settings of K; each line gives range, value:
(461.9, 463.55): 1.07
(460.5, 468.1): 1.06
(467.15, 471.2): 1.01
